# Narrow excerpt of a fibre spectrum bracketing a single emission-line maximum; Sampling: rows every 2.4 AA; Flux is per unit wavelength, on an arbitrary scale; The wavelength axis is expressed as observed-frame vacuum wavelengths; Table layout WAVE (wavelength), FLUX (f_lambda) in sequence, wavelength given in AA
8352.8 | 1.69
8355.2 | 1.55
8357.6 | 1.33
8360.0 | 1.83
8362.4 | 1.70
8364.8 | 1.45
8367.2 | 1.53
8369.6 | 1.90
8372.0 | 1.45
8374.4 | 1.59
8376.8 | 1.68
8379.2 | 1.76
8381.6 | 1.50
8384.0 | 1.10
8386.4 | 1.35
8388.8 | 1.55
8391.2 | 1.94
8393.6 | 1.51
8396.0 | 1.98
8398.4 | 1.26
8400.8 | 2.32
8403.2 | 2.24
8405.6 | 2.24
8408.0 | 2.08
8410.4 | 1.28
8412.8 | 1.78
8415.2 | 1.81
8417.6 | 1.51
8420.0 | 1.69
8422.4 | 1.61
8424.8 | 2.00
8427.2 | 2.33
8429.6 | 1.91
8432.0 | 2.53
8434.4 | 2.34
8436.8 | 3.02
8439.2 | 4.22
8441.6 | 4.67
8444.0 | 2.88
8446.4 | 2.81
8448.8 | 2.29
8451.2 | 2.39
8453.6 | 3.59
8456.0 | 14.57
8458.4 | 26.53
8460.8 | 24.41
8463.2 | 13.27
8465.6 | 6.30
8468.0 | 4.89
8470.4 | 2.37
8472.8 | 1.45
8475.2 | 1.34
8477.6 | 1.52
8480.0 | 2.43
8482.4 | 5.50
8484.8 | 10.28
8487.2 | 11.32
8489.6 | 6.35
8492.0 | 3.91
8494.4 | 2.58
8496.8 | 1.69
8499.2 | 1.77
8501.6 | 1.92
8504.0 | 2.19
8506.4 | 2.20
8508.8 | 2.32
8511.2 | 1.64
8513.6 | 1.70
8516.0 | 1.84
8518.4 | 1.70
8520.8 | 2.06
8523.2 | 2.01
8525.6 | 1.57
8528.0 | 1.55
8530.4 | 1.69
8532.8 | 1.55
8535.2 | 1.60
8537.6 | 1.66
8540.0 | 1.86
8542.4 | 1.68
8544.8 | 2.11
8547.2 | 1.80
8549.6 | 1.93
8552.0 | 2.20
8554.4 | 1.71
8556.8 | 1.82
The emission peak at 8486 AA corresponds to [N II] 6583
